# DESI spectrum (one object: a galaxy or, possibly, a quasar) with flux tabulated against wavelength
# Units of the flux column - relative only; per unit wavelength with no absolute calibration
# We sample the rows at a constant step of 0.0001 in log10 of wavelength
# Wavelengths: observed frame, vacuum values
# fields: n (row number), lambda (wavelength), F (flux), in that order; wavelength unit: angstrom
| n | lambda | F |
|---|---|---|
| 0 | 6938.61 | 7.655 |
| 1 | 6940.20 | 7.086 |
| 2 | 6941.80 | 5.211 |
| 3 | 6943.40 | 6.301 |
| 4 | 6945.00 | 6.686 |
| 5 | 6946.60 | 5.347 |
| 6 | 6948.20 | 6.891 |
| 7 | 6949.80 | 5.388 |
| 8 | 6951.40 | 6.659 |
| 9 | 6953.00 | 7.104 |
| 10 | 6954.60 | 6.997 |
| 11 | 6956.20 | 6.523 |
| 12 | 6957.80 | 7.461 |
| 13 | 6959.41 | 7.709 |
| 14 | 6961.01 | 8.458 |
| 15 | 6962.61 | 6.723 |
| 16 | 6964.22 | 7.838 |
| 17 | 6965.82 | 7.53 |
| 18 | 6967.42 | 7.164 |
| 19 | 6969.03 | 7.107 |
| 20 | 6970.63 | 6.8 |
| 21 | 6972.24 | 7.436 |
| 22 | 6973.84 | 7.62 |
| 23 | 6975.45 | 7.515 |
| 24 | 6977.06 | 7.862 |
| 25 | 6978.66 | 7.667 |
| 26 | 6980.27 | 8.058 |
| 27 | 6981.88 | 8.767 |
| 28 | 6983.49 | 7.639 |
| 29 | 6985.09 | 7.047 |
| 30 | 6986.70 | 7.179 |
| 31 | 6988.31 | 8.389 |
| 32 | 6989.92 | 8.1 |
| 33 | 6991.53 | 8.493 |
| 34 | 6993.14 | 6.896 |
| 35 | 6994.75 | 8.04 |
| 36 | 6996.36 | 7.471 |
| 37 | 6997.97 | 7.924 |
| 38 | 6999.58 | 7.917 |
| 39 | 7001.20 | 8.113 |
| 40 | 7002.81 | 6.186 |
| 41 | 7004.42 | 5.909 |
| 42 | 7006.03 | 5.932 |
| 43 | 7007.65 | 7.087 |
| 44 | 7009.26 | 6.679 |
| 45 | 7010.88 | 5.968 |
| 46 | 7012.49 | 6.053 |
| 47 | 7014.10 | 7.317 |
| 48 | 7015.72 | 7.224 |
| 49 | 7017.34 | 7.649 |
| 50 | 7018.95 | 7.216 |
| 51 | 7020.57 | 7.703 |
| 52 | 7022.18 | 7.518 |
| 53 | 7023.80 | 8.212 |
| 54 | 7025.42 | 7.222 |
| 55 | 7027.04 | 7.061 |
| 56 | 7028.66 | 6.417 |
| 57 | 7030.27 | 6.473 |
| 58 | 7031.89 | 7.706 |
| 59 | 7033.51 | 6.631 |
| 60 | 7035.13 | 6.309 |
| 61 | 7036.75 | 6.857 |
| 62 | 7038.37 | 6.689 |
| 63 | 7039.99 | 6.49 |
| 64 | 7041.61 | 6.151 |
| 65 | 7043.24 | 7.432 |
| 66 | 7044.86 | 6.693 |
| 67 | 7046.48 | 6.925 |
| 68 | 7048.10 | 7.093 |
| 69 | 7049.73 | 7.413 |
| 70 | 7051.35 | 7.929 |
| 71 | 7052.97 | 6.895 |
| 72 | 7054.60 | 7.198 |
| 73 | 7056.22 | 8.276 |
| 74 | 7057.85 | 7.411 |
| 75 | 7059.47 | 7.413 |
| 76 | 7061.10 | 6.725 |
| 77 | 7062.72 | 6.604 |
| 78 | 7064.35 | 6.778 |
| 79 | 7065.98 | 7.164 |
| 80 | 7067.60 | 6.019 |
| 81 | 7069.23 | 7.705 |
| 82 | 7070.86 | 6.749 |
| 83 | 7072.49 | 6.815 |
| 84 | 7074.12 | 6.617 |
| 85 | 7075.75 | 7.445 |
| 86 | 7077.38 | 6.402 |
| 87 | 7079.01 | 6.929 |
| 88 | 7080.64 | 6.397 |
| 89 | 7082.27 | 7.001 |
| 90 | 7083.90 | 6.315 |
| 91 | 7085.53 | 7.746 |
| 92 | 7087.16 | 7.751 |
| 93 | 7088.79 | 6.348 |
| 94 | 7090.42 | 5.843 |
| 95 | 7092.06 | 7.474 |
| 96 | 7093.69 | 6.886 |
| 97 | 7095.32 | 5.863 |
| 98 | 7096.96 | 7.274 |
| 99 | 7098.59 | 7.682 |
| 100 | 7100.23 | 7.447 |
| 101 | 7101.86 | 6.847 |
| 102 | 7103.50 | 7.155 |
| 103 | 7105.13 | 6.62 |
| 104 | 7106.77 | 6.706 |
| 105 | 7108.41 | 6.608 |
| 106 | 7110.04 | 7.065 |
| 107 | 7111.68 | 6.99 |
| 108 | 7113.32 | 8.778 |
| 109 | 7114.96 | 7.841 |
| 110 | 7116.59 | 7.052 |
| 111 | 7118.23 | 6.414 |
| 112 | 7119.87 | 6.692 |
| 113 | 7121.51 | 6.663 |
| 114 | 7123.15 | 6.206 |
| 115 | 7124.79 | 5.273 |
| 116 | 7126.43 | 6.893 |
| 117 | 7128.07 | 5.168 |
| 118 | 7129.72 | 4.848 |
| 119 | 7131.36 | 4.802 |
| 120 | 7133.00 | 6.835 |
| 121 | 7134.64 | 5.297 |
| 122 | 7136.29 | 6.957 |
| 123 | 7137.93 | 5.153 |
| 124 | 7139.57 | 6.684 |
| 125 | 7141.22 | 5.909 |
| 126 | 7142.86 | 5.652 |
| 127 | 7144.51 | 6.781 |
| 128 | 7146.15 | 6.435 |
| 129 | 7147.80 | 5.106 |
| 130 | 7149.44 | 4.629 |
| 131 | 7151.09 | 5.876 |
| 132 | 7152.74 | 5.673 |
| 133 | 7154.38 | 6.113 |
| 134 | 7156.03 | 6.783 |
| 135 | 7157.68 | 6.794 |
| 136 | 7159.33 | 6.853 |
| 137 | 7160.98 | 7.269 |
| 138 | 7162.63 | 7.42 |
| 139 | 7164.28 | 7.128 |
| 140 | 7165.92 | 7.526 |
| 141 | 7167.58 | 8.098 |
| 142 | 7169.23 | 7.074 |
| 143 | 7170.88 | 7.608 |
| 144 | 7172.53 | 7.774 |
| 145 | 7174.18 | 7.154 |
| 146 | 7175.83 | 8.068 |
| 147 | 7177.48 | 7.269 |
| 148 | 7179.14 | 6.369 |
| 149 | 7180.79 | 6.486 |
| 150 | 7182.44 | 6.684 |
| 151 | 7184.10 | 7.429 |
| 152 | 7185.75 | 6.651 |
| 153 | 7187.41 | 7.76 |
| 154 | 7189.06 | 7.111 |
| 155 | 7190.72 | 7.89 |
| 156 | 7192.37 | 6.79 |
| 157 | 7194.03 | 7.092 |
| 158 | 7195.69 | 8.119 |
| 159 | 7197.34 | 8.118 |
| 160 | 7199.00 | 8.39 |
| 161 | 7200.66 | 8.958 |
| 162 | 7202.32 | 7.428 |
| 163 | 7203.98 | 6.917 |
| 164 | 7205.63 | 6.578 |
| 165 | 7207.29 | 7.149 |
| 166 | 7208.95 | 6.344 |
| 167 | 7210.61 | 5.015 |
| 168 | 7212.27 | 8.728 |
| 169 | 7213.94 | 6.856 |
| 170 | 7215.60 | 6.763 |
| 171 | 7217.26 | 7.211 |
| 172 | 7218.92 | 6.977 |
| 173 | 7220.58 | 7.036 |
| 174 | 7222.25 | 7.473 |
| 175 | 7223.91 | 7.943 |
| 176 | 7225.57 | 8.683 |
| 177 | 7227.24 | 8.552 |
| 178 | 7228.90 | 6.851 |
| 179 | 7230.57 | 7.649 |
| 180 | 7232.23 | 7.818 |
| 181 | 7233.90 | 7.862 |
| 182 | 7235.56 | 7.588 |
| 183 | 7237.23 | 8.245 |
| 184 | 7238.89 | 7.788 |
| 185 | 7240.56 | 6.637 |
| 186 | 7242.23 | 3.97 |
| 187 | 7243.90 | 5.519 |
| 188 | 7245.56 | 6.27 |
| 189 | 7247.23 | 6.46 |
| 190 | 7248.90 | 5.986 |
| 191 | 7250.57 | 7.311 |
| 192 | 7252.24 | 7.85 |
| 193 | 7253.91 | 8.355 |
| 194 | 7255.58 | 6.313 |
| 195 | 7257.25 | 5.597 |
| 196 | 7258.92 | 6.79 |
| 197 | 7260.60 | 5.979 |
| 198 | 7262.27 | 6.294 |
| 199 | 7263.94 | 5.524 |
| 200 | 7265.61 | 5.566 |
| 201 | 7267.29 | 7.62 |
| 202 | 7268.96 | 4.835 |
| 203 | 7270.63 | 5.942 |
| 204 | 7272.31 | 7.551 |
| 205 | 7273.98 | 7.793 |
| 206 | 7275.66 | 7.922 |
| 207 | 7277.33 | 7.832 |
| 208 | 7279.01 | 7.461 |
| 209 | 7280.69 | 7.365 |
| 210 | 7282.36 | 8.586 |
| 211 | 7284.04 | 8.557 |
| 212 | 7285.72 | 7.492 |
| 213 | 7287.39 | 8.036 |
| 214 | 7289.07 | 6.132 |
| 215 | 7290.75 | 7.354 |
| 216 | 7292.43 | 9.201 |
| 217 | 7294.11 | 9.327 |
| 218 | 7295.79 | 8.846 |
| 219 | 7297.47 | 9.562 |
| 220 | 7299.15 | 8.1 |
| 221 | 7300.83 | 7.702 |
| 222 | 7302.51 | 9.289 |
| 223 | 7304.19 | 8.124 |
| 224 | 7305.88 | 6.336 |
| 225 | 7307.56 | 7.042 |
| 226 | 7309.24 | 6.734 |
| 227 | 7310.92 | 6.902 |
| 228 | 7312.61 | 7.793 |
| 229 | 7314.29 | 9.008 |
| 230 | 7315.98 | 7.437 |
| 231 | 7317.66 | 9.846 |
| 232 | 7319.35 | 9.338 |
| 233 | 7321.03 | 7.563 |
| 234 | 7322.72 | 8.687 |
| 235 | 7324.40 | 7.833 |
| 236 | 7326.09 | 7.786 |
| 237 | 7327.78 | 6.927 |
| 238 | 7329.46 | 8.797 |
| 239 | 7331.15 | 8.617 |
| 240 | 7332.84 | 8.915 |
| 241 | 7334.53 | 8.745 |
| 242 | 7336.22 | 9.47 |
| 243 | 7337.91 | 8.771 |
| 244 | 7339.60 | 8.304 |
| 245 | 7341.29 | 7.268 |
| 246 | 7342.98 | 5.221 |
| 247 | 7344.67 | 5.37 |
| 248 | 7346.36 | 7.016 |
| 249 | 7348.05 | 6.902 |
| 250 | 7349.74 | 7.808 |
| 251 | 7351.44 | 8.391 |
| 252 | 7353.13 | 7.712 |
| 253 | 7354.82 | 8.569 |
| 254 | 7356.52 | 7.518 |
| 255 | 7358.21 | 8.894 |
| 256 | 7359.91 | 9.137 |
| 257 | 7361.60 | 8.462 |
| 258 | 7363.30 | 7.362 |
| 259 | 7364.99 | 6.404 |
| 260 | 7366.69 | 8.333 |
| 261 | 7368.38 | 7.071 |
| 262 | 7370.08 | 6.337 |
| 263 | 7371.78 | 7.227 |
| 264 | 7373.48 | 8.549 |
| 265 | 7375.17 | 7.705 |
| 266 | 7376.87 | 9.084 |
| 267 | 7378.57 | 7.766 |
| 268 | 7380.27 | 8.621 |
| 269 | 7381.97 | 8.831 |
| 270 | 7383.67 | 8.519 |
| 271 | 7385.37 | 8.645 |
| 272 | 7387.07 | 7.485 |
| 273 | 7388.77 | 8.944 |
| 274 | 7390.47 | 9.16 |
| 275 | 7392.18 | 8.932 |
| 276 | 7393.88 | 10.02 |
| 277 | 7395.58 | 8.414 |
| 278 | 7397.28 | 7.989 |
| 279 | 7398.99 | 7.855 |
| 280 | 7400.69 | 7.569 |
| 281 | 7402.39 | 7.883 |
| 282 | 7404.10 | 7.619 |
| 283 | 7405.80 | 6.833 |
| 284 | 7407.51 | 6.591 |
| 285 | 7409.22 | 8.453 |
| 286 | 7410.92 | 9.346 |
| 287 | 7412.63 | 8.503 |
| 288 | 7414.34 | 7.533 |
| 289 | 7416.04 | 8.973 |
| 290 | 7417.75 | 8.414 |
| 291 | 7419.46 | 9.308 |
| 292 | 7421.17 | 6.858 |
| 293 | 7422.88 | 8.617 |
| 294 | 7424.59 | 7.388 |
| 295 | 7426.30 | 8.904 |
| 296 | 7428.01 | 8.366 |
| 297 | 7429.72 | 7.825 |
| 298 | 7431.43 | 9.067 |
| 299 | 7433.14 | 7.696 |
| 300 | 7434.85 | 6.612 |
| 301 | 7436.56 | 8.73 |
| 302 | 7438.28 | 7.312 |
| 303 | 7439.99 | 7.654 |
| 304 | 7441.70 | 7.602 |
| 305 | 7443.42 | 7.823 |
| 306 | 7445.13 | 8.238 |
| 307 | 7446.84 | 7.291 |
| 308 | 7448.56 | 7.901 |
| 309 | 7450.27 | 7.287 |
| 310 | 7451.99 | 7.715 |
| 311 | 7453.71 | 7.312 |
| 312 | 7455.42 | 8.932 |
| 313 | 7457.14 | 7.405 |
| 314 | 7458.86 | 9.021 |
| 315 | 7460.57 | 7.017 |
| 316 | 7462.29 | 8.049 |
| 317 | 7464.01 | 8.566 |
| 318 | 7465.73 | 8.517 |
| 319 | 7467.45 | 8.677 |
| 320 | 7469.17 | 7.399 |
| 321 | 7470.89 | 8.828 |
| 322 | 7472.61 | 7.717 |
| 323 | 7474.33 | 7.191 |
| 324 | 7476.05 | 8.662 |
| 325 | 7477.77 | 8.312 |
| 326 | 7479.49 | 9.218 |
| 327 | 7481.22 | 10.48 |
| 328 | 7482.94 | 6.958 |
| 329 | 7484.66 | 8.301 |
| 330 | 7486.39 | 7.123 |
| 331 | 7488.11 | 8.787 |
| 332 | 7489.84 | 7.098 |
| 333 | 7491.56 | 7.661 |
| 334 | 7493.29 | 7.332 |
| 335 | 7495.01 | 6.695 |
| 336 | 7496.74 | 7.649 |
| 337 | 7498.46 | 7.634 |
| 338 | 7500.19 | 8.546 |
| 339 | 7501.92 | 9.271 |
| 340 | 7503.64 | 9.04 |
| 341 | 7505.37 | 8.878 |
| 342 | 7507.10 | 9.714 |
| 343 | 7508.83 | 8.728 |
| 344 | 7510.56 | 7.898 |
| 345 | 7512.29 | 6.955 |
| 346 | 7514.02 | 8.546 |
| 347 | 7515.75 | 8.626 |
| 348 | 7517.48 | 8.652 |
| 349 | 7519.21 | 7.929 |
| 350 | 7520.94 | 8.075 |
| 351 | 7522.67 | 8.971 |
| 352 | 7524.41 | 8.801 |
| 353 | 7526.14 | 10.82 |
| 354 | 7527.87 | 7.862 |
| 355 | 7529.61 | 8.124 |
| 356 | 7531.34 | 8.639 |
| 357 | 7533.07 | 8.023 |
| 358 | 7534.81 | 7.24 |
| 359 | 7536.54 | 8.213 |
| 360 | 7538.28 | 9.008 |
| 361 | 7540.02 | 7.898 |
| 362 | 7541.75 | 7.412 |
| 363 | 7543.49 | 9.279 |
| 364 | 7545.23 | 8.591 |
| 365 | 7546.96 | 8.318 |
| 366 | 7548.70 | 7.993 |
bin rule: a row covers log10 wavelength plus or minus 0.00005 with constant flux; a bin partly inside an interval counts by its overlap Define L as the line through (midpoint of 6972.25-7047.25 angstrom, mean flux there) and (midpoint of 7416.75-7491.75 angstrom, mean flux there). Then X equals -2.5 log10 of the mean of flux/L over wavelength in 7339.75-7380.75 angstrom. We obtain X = 0.04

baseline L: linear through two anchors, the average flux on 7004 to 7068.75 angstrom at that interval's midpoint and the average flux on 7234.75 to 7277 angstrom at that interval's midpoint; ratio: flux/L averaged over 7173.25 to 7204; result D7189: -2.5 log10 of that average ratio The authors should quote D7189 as -0.104 mag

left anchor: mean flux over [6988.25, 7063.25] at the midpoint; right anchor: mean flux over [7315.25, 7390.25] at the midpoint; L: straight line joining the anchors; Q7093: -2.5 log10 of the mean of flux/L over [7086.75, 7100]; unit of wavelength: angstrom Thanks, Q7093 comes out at 0.07 mag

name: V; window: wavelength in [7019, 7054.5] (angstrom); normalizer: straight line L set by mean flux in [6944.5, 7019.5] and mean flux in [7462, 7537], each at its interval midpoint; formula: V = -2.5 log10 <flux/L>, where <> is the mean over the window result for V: 0.045 mag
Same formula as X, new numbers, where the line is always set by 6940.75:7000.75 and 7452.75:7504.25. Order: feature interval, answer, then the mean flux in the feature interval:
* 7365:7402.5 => -0.03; 8.19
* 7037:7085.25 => 0.07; 6.96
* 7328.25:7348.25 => 0.01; 7.8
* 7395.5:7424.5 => 0.00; 8.02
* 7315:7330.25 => -0.05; 8.25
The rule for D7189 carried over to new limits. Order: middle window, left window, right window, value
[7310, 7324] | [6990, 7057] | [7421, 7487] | -0.08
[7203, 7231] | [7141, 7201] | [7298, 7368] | 0.01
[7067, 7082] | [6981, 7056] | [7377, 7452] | 0.08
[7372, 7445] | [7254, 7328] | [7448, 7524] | -0.03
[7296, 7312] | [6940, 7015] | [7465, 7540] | 0.01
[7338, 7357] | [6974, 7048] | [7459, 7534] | 0.09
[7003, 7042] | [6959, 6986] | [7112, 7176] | 0.07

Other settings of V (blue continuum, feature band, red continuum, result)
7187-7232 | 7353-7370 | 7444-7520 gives -0.01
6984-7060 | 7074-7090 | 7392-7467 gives 0.06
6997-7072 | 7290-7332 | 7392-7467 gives -0.06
